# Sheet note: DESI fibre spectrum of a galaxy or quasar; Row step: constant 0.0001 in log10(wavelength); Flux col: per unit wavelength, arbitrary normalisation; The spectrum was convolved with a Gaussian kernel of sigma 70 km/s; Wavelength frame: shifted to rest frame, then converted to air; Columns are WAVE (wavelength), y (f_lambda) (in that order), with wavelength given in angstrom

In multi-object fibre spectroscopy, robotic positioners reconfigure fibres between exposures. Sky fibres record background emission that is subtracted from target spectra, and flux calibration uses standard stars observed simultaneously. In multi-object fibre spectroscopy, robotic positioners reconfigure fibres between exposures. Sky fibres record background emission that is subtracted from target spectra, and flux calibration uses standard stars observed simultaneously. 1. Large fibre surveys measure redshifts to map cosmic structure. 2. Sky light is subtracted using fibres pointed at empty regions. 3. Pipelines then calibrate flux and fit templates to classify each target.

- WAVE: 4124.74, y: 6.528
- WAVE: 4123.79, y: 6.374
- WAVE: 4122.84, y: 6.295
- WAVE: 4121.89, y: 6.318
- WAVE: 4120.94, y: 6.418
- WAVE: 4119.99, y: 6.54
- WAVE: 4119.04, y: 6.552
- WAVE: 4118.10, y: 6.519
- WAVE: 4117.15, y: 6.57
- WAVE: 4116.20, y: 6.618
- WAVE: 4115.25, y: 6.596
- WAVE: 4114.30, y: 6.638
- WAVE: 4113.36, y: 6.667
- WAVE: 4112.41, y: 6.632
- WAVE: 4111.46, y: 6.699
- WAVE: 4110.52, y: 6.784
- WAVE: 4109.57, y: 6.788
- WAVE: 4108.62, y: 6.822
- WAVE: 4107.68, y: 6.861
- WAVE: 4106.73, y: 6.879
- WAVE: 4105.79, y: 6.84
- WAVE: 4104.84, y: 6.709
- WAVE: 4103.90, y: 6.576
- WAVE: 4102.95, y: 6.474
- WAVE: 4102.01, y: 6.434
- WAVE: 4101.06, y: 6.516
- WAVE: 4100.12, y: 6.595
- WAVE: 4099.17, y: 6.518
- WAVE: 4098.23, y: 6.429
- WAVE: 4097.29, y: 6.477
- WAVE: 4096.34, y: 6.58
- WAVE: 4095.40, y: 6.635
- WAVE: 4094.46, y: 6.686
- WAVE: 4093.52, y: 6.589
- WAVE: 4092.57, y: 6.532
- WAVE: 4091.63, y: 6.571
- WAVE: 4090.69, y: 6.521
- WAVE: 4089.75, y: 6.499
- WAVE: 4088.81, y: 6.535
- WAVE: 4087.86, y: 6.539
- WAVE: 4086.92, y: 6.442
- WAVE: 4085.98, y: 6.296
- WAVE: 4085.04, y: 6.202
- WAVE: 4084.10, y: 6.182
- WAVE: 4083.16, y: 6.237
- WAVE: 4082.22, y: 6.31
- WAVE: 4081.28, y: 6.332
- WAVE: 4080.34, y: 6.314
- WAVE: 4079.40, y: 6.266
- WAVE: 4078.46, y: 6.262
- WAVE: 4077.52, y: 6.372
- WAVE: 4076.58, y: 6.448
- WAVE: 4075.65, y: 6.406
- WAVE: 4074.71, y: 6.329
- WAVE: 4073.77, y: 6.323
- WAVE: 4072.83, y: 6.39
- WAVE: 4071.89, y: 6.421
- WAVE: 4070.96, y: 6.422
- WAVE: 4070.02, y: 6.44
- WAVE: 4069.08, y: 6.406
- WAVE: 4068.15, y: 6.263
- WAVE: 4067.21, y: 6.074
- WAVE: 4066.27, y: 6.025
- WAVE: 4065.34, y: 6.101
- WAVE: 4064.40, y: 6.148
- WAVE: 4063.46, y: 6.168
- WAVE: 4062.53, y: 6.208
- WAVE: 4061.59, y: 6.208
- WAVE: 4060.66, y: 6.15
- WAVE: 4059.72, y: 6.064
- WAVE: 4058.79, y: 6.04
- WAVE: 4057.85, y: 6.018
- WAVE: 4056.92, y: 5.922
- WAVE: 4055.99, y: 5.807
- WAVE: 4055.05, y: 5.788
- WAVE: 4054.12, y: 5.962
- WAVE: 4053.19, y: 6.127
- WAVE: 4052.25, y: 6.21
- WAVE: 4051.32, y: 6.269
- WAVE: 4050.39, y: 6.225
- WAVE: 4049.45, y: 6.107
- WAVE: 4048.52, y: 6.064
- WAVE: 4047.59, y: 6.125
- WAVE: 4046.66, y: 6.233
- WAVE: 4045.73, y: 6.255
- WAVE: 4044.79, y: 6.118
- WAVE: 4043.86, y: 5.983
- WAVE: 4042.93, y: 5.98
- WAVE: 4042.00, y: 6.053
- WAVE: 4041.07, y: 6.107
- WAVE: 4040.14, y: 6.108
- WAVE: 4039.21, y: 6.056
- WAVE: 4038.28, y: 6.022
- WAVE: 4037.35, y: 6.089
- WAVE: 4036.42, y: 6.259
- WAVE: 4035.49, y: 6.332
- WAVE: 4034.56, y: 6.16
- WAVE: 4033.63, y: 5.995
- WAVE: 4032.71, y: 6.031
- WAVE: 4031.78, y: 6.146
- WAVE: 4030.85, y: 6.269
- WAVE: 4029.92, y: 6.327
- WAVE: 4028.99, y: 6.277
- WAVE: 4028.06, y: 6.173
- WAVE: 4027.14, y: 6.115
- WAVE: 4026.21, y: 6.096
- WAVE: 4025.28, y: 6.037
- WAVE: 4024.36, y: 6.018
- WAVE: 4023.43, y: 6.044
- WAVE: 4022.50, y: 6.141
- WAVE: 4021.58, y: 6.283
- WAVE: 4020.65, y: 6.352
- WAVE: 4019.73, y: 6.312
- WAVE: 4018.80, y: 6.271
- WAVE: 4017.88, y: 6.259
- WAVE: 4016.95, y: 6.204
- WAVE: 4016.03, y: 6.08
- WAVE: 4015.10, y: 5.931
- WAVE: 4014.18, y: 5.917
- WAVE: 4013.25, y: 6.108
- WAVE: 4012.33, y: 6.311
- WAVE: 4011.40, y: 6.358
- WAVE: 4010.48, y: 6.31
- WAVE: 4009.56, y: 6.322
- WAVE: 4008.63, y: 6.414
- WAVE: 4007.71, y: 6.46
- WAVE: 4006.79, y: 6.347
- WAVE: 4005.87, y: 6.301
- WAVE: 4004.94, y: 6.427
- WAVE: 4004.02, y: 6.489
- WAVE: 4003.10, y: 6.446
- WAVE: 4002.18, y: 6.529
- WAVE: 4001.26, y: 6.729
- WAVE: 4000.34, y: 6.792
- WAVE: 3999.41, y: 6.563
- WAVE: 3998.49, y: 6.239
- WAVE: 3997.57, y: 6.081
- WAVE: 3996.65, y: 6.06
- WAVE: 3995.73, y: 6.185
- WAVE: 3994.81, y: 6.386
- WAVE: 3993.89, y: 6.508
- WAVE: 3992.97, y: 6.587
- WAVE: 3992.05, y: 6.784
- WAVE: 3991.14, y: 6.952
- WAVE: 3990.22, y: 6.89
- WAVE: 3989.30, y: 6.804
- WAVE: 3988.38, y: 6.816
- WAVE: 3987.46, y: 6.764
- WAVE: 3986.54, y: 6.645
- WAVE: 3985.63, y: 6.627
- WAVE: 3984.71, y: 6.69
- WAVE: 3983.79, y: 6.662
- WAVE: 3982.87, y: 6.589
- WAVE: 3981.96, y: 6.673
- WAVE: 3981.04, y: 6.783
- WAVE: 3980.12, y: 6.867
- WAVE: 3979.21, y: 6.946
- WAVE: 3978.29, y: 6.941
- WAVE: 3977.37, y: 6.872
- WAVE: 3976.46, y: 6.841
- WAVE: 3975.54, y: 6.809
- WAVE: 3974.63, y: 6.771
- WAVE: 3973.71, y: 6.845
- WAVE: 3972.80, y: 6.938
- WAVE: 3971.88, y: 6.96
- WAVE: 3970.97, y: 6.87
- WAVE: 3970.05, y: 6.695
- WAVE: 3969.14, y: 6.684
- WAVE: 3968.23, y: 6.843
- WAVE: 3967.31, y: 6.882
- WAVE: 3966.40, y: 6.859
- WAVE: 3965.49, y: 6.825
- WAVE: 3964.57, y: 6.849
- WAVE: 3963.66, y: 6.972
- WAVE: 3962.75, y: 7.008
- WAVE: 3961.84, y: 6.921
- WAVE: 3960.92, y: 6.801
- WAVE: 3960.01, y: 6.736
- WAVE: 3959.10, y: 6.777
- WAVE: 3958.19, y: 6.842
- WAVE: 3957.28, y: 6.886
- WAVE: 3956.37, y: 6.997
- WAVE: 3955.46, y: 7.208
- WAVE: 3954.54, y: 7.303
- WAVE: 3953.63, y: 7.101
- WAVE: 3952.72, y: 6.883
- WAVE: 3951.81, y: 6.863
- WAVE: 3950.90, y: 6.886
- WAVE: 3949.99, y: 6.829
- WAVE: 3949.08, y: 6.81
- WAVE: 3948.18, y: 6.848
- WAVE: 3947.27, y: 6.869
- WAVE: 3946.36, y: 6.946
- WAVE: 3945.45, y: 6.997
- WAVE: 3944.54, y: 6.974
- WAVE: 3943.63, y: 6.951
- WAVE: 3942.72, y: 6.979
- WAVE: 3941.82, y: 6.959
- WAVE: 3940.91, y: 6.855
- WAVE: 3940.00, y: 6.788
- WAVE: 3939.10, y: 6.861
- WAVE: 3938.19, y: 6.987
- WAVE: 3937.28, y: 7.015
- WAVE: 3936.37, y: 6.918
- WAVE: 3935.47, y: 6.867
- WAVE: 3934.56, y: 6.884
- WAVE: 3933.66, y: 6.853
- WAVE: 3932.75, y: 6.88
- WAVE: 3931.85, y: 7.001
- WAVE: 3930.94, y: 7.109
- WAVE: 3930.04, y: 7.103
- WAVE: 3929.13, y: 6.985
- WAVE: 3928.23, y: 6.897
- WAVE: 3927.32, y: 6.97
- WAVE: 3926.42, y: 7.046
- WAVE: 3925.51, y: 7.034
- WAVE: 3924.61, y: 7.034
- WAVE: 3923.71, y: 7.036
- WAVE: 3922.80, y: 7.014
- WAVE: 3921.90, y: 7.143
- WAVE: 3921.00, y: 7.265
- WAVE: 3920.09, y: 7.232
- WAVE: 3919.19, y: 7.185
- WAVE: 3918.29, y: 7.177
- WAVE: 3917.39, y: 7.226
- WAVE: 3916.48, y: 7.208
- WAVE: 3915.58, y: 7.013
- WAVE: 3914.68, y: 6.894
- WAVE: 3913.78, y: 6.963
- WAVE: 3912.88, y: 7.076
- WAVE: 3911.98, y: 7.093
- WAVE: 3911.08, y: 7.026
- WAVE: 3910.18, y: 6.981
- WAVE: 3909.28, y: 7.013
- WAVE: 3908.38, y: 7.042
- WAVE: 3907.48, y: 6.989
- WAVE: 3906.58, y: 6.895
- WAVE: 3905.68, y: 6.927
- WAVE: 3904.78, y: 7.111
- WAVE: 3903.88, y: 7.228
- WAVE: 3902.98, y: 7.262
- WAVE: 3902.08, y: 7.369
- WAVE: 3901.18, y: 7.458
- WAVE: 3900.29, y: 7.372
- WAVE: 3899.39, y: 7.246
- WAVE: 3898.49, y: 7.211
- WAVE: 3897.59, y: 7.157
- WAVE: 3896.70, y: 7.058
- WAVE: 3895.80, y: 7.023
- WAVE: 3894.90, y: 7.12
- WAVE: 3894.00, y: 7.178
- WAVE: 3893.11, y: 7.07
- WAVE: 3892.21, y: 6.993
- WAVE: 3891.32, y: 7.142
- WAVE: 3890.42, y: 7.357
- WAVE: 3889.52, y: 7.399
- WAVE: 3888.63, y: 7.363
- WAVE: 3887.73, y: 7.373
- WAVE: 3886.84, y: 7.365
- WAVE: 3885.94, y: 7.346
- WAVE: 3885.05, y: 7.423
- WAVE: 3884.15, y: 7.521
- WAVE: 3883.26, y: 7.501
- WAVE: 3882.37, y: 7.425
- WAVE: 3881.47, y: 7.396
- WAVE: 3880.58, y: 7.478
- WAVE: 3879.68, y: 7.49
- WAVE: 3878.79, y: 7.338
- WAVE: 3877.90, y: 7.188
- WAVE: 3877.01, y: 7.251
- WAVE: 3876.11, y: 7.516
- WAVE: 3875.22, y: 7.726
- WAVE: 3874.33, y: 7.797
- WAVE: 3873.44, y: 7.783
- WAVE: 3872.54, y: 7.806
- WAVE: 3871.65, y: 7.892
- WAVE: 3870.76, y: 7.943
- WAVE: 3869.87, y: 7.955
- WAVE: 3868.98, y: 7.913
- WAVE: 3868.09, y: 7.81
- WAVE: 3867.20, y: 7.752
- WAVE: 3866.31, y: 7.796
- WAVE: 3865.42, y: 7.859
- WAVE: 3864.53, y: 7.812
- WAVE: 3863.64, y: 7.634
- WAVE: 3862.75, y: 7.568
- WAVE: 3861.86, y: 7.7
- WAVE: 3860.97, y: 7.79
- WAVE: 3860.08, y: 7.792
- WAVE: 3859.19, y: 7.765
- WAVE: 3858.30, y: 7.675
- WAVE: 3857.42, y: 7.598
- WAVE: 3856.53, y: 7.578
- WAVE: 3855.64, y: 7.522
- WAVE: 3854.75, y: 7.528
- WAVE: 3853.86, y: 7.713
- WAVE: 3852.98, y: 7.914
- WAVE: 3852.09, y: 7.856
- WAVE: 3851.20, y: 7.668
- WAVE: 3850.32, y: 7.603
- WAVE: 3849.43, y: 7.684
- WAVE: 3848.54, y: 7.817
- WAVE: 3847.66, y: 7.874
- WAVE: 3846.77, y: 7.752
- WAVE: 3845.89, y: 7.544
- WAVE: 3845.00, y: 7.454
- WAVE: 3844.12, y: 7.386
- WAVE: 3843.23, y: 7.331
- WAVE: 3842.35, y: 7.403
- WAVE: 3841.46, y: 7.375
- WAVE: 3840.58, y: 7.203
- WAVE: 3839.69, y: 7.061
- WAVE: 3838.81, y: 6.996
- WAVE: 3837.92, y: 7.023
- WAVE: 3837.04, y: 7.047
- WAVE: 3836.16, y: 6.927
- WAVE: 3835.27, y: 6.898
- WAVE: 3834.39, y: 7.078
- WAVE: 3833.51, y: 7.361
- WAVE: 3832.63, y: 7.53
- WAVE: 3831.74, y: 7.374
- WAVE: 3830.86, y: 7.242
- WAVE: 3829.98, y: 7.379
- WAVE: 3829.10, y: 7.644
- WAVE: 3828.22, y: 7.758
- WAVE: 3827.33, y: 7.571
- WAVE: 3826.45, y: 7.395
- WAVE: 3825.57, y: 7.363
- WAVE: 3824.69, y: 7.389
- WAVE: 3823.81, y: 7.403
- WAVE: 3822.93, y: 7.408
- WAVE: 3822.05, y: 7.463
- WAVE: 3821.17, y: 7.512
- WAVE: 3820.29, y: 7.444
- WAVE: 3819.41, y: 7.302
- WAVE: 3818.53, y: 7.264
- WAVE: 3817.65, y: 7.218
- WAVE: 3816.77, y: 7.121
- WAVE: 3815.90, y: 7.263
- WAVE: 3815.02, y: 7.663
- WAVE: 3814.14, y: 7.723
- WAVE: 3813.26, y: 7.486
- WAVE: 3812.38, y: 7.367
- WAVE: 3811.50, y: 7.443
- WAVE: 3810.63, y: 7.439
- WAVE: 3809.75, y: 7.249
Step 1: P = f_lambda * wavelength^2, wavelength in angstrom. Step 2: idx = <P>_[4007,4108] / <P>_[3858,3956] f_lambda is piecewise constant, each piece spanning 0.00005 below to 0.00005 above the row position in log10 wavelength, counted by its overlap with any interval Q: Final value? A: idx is 0.9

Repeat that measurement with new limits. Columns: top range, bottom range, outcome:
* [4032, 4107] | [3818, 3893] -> 0.93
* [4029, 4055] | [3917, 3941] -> 0.92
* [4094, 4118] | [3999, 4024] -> 1.10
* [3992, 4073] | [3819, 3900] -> 0.91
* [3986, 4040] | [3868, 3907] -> 0.91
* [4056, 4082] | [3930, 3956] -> 0.96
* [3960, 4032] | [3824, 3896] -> 0.93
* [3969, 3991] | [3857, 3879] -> 0.93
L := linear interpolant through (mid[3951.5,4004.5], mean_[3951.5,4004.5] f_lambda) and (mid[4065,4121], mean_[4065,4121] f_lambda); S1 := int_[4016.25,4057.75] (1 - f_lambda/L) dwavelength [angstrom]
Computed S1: 3.1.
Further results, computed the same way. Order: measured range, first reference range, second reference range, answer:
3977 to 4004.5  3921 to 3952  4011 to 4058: -0.6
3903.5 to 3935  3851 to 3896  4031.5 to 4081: 0.7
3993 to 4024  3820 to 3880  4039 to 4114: 1.8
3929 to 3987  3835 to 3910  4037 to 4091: 0.1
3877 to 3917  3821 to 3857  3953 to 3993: -0.1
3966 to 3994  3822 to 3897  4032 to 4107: 0.0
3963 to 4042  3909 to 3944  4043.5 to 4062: 0.0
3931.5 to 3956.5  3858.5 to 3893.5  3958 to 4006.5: 0.3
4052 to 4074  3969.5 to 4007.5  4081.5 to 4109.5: 1.4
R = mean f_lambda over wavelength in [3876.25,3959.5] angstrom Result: 7.09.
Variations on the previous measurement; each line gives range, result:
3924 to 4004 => 6.82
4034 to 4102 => 6.26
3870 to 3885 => 7.57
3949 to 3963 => 6.93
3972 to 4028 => 6.48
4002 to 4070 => 6.17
